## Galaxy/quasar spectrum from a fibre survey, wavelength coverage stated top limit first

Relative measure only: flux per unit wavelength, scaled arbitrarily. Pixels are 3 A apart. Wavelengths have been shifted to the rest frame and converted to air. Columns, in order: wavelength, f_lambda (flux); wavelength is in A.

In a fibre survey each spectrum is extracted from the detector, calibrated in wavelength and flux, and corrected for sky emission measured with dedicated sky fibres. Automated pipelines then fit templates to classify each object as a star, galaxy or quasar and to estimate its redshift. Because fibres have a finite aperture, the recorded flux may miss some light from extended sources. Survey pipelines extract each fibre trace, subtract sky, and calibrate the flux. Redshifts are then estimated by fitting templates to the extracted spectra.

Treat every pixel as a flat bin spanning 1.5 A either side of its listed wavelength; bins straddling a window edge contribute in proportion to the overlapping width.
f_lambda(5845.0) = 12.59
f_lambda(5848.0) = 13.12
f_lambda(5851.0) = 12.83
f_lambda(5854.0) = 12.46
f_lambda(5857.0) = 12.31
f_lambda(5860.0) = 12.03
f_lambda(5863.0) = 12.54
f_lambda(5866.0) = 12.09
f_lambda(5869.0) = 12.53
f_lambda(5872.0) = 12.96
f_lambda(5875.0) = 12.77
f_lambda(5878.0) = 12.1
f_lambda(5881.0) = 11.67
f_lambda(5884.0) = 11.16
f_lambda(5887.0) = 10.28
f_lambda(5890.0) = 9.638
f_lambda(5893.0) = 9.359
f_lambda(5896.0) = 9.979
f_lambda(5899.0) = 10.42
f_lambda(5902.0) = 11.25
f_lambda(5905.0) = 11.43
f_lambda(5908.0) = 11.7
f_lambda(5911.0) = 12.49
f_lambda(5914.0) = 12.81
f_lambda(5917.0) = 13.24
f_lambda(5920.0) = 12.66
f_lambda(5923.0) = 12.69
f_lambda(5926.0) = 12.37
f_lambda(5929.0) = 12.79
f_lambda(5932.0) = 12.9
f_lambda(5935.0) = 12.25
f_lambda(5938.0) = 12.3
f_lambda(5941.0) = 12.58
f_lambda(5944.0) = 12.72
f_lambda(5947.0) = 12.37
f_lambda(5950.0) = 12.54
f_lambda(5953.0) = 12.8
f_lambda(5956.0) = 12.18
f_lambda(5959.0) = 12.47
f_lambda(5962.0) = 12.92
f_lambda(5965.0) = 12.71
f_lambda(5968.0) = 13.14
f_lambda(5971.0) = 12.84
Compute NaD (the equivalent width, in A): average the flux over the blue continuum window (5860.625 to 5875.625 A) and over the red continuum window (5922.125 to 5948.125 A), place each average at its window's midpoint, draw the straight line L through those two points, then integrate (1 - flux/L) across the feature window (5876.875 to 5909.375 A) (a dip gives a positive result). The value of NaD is 4.5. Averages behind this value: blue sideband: 12.5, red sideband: 12.6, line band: 10.8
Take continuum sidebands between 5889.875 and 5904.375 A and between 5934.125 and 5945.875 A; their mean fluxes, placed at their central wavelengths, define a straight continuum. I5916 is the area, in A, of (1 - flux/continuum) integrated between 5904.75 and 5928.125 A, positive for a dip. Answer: -2.57 A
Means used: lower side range 10.3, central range 12.5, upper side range 12.5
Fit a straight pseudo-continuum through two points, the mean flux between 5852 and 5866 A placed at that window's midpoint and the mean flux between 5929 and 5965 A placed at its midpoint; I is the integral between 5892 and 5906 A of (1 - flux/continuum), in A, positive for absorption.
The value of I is 2.19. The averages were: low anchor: 12.3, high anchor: 12.6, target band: 10.5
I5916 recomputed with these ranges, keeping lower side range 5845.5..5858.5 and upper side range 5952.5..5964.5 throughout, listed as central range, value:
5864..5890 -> 1.7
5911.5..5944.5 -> -0.1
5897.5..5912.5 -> 1.4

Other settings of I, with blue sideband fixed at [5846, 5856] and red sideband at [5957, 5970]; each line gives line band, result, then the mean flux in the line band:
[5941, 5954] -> 0.19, 12.6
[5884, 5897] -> 2.86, 9.96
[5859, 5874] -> 0.37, 12.5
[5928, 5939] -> 0.19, 12.6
